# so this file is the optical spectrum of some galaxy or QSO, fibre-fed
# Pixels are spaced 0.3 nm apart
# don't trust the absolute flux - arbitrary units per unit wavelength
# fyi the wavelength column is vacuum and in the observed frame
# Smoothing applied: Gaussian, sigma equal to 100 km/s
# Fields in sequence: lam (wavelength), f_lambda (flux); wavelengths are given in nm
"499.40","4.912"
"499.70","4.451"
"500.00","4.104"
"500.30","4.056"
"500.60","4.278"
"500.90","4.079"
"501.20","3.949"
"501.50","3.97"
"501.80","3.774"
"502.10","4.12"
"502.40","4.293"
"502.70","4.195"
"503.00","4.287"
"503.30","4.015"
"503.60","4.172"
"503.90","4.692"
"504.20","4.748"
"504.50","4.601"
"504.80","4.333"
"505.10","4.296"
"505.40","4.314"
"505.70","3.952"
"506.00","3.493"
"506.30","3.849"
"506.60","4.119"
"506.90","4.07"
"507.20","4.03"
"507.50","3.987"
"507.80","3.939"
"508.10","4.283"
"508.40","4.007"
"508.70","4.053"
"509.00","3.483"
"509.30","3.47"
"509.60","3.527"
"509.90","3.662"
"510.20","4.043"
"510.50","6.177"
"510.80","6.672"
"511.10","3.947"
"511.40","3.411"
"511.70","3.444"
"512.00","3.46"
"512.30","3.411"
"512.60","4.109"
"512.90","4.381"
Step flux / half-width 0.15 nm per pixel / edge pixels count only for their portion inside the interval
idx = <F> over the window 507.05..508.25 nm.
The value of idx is 4.06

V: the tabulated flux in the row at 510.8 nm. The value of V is 6.672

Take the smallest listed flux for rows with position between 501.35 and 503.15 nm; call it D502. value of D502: 3.774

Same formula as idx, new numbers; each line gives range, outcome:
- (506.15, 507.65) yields 4.01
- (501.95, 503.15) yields 4.22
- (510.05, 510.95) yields 5.63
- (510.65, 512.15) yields 4.19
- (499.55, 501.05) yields 4.19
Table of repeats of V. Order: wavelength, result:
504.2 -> 4.748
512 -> 3.46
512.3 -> 3.411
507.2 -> 4.03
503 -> 4.287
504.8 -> 4.333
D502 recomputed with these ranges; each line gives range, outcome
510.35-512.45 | 3.411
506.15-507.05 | 3.849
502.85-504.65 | 4.015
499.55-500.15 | 4.104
